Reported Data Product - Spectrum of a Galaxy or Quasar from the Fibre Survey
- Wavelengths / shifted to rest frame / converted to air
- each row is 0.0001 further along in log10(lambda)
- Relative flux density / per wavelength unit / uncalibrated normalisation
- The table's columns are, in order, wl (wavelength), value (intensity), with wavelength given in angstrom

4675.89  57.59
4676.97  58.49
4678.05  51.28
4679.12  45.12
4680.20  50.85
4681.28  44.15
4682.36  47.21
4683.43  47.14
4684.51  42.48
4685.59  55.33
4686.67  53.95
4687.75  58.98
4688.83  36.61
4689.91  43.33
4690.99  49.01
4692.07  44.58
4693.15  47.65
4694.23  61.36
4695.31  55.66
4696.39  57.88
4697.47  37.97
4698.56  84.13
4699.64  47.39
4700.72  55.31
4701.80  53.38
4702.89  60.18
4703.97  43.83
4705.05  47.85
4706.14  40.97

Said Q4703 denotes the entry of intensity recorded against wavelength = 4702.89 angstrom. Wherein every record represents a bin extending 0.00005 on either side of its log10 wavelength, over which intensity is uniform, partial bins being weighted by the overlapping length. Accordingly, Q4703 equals 60.18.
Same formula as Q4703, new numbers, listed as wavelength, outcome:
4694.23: 61.36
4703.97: 43.83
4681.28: 44.15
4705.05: 47.85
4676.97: 58.49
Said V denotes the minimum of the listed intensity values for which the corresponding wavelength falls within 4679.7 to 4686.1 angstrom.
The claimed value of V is 42.48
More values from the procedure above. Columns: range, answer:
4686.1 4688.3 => 53.95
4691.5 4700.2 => 37.97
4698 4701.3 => 47.39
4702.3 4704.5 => 43.83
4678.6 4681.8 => 44.15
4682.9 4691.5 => 36.61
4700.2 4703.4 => 53.38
